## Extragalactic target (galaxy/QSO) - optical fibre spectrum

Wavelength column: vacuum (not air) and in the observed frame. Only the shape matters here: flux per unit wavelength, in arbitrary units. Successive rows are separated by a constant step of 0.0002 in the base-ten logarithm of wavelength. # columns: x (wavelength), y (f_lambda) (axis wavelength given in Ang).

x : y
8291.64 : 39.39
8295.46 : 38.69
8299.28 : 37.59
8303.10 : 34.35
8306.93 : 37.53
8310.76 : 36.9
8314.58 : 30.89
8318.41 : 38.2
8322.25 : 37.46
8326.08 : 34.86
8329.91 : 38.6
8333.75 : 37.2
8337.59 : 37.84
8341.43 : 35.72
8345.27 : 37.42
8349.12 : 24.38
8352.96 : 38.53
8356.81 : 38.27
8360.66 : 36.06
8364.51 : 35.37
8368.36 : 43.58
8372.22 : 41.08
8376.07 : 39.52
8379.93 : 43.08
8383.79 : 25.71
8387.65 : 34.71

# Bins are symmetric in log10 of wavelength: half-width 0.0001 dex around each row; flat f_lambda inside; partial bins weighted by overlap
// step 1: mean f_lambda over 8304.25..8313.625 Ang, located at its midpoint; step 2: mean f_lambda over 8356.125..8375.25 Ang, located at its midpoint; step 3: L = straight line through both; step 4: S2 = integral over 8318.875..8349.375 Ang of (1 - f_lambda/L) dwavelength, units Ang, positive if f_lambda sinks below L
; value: 1.06 Ang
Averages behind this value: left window 36.3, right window 39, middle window 36.2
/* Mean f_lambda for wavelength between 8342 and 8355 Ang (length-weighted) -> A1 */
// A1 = 33.7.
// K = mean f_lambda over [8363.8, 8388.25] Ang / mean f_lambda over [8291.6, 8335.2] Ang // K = 1.03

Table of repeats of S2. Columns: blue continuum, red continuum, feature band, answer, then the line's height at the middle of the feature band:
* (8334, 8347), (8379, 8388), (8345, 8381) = -2.6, 35.2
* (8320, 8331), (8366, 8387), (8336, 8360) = 1.4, 37.5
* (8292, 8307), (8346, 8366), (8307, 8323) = 0.3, 36.5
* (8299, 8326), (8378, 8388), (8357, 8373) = -1.8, 34.8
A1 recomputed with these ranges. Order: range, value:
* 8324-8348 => 36.5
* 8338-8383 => 37.3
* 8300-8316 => 35.2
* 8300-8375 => 36.6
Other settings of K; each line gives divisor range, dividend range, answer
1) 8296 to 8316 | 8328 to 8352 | 0.99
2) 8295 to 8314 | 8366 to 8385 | 1.07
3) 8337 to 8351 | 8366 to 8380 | 1.24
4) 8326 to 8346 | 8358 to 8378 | 1.05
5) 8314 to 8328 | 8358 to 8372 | 1.08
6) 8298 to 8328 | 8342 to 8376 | 1.03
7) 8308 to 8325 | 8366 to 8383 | 1.13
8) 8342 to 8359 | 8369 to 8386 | 1.09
